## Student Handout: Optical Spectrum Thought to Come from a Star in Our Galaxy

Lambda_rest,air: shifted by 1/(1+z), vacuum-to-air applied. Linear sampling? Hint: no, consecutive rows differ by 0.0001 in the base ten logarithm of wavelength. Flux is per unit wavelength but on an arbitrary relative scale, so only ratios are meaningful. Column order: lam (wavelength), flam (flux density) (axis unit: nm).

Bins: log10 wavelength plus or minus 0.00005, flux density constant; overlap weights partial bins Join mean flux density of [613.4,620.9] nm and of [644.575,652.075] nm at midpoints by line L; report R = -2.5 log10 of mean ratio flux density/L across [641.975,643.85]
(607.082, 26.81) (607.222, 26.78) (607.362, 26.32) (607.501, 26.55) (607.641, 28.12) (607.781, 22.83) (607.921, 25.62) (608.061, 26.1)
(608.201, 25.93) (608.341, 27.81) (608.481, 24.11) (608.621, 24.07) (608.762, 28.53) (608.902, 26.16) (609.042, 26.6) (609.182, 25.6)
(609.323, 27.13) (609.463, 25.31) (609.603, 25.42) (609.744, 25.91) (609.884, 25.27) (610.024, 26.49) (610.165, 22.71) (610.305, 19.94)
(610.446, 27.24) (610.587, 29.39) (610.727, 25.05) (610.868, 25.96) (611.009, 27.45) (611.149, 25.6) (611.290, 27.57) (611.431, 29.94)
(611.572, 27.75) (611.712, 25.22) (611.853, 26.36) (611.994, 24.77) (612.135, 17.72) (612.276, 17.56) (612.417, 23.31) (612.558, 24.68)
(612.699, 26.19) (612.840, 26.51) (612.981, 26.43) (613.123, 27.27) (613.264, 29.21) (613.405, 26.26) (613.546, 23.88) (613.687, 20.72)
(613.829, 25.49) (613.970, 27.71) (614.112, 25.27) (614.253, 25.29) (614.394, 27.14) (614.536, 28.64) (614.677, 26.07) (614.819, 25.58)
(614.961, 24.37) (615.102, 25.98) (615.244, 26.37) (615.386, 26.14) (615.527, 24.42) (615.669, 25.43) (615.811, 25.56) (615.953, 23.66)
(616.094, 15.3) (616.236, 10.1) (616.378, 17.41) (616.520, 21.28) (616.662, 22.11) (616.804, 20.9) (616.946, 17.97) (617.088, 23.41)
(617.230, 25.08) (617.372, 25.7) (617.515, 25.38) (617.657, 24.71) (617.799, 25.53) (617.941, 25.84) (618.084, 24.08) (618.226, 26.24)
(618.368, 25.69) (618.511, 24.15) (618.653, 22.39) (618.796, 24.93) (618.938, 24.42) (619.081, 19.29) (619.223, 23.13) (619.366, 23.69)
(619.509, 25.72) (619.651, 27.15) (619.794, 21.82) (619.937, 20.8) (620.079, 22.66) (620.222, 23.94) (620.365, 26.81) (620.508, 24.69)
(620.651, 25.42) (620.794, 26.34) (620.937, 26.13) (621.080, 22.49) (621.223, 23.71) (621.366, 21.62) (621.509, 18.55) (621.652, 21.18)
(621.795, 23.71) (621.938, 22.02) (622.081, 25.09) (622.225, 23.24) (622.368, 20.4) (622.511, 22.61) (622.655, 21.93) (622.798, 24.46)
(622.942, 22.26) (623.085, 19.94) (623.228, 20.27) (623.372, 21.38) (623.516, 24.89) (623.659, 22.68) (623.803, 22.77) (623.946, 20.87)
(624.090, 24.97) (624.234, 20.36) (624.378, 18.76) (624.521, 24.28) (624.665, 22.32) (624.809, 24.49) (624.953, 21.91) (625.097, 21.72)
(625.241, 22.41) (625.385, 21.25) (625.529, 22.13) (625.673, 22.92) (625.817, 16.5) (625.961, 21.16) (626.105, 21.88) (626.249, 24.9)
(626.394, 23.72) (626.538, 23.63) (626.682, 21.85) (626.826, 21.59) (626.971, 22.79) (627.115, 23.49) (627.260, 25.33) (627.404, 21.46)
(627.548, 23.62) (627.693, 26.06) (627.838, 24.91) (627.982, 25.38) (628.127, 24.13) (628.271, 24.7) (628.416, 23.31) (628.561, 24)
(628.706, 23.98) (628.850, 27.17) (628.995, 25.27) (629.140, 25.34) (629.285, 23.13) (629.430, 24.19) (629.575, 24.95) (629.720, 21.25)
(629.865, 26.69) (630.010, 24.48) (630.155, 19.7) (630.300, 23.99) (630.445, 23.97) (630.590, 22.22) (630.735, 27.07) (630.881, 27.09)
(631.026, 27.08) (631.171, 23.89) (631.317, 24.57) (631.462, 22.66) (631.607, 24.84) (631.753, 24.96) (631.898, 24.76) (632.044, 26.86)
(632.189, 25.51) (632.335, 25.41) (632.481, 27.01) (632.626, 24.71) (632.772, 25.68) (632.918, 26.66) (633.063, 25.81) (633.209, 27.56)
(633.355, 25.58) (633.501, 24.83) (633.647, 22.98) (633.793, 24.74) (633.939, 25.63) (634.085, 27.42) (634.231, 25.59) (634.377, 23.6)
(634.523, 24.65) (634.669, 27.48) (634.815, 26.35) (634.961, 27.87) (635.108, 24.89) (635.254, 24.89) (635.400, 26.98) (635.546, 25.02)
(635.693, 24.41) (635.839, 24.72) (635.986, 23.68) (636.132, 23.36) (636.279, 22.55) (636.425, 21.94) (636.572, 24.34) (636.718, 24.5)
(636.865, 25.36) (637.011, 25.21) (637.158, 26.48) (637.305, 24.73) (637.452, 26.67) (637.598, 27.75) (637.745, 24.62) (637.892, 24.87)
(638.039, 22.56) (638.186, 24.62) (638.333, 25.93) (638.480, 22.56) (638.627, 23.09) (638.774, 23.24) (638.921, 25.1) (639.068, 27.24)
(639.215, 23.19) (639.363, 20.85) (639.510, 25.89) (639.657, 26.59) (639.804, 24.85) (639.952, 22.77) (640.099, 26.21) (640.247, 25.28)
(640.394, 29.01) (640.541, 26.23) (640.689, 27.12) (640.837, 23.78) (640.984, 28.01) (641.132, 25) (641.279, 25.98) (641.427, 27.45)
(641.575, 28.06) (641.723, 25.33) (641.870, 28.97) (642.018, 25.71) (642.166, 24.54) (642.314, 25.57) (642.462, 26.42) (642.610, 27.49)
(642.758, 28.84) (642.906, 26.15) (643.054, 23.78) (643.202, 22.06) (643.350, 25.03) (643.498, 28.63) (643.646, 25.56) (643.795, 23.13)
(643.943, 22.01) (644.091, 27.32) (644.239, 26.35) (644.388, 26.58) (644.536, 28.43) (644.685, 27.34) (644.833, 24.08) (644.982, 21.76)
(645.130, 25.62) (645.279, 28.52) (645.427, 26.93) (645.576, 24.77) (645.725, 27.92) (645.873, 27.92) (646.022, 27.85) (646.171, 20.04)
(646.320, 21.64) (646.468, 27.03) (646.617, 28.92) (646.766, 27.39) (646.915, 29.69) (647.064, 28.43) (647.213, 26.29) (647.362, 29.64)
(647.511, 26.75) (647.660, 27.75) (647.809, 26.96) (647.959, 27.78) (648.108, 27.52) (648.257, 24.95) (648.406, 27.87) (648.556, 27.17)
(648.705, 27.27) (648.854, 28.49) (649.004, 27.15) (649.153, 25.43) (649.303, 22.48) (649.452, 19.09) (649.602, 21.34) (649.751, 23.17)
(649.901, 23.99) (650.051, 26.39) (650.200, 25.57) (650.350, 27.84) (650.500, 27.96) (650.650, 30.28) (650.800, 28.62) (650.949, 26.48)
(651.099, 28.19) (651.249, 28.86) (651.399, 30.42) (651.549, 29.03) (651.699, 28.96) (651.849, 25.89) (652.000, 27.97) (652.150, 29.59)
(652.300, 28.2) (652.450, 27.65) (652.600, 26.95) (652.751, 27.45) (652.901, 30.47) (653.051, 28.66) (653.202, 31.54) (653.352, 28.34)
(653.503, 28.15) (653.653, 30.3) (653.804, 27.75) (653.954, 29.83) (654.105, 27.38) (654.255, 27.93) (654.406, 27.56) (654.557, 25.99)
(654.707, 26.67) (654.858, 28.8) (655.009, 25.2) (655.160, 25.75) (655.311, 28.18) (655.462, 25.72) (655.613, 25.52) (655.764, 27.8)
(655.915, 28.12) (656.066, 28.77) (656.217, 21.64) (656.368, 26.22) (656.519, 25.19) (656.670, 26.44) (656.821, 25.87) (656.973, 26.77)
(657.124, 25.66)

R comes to 0.02 mag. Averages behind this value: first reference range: 23.9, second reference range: 26.6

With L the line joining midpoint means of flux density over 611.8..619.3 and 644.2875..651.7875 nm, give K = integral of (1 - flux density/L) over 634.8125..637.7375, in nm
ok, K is 0.07 nm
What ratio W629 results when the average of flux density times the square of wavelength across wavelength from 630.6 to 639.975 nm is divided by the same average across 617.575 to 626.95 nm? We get 1.1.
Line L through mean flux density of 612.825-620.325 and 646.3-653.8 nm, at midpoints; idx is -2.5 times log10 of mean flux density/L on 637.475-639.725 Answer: 0.07 mag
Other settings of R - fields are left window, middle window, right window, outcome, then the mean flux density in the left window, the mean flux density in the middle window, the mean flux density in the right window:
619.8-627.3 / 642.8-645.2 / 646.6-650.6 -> 0.018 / 22.6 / 25.3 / 26.4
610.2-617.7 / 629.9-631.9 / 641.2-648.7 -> 0.046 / 24.4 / 24.4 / 26.4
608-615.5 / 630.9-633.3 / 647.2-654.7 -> 0.041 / 25.6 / 25.5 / 27.4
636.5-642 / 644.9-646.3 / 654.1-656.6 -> 0.014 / 25.4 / 25.5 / 26.6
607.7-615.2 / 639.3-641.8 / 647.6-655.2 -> 0.041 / 25.6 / 25.8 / 27.3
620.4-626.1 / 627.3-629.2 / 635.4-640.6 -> -0.062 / 22.4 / 24.6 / 24.8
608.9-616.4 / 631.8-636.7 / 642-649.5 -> 0.020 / 24.9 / 25.2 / 26.1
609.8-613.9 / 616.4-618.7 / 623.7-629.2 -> 0.033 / 25.2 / 23.7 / 23.1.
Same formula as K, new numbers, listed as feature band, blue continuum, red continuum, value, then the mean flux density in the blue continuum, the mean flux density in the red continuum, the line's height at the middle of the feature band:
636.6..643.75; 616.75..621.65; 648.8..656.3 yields 0.12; 23.8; 27.2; 25.9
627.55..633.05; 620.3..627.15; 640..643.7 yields -0.20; 22.6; 26.2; 23.9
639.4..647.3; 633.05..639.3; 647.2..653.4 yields 0.01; 25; 27.2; 26.1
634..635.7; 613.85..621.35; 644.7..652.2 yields -0.03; 23.9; 26.6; 25.4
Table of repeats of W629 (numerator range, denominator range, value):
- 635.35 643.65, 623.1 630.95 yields 1.13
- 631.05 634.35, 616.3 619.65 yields 1.13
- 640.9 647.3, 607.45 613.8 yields 1.14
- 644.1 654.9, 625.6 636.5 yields 1.17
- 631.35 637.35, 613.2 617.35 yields 1.13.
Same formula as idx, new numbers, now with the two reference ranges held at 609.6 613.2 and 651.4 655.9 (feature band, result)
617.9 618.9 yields 0.04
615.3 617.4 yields 0.19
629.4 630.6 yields 0.13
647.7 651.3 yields 0.06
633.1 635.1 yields 0.04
